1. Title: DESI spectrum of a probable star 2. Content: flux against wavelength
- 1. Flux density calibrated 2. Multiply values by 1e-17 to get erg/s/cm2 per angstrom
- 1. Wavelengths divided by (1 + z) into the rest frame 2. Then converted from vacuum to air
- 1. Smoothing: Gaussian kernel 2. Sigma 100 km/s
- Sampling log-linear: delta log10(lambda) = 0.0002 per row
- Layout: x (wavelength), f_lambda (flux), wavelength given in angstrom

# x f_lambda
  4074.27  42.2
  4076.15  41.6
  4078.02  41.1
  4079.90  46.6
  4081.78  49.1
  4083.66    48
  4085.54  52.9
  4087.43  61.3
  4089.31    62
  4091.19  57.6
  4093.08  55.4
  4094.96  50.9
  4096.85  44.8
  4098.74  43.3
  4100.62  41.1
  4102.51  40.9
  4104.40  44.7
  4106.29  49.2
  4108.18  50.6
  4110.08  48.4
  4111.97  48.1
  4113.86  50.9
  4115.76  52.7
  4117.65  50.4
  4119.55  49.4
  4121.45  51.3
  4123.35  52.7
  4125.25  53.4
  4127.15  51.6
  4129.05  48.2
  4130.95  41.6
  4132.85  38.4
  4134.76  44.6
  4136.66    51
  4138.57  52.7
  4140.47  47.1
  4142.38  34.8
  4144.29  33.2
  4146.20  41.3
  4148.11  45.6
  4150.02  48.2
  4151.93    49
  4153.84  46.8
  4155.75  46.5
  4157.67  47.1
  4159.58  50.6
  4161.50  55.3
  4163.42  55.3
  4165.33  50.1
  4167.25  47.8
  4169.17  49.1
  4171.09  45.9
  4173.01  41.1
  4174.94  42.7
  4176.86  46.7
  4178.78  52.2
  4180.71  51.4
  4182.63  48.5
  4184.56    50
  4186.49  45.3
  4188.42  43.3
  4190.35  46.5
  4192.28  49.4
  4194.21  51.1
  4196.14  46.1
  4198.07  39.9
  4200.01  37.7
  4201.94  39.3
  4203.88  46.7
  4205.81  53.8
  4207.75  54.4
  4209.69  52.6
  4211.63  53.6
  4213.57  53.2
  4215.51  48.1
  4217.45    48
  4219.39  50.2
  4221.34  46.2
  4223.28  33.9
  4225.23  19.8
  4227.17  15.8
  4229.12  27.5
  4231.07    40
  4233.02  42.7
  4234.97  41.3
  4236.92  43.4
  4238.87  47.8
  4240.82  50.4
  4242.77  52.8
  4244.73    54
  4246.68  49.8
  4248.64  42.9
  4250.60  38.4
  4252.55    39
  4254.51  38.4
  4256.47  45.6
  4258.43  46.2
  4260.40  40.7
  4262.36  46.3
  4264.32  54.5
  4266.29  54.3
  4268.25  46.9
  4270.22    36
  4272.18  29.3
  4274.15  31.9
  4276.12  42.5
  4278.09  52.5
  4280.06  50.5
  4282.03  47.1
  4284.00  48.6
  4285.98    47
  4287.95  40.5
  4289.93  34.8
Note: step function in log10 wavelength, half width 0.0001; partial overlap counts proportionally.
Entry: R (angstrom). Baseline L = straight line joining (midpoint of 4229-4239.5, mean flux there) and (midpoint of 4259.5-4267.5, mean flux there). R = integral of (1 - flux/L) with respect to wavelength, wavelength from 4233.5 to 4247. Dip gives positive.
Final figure -1.7 angstrom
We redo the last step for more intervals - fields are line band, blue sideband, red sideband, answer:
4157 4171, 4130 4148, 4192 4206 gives -2.2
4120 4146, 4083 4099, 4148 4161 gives 2.0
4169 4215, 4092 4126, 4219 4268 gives -2.7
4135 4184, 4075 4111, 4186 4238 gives -1.6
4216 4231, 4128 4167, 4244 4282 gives 3.2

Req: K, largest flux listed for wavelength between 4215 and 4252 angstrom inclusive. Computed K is 54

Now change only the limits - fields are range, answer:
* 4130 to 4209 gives 55.3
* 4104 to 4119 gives 52.7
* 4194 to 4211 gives 54.4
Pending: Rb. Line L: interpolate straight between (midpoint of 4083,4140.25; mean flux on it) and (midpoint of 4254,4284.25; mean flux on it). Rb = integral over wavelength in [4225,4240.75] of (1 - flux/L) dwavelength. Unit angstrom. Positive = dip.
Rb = 3.17 angstrom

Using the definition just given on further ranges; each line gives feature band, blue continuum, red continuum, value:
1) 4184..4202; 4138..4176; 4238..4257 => 0.5 angstrom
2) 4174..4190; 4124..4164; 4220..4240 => -2.1 angstrom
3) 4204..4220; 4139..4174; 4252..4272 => -2.2 angstrom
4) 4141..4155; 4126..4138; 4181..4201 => 1.0 angstrom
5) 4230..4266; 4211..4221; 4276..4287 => 2.9 angstrom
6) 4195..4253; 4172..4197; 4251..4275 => 1.4 angstrom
